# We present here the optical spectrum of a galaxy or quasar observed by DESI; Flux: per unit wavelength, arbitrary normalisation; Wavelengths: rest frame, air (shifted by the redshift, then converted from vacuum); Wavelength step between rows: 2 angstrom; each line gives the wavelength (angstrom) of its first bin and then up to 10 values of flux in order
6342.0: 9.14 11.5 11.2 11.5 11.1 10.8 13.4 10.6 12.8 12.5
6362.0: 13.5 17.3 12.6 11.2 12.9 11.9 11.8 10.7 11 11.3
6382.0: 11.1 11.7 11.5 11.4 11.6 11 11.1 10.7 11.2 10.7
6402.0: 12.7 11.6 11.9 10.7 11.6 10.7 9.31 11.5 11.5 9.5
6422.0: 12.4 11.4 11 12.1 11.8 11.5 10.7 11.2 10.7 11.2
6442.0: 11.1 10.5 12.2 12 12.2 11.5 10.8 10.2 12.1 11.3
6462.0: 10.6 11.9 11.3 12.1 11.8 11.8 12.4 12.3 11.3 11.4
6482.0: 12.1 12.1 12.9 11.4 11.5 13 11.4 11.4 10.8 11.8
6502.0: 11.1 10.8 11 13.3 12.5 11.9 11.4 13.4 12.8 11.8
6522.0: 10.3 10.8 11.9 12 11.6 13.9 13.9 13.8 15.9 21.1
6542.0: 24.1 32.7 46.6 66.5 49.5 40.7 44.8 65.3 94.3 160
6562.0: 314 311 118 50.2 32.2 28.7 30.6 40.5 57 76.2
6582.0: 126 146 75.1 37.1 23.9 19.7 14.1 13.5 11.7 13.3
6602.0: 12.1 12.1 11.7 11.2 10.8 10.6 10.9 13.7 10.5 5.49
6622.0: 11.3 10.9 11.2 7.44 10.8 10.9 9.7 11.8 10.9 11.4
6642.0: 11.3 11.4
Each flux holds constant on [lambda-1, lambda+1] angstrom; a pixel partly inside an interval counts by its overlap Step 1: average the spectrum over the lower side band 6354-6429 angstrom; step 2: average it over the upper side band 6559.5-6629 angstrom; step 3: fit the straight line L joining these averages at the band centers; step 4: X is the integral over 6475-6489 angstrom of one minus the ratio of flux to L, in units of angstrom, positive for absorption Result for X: 8.4 angstrom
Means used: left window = 11.6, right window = 52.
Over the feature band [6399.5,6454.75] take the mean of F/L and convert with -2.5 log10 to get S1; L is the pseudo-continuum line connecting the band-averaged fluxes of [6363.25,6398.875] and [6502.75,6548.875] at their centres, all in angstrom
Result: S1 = 0.206 mag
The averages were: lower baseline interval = 11.7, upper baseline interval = 17.8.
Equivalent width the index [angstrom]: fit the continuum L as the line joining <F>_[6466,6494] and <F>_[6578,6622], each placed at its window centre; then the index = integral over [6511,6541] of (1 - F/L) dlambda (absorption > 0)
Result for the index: 10.0 angstrom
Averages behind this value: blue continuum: 12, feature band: 13.1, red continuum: 31.8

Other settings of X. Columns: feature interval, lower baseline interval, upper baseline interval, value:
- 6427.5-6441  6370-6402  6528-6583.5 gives 8.04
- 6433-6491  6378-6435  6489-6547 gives 6.52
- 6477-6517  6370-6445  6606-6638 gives -3.20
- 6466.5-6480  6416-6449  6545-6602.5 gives 8.00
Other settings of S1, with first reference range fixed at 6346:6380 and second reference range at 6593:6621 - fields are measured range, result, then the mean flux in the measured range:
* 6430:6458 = 0.065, 11.3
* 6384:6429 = 0.076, 11.2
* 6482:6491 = -0.012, 12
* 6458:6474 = 0.025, 11.6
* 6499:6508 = 0.037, 11.4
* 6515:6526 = -0.005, 11.8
